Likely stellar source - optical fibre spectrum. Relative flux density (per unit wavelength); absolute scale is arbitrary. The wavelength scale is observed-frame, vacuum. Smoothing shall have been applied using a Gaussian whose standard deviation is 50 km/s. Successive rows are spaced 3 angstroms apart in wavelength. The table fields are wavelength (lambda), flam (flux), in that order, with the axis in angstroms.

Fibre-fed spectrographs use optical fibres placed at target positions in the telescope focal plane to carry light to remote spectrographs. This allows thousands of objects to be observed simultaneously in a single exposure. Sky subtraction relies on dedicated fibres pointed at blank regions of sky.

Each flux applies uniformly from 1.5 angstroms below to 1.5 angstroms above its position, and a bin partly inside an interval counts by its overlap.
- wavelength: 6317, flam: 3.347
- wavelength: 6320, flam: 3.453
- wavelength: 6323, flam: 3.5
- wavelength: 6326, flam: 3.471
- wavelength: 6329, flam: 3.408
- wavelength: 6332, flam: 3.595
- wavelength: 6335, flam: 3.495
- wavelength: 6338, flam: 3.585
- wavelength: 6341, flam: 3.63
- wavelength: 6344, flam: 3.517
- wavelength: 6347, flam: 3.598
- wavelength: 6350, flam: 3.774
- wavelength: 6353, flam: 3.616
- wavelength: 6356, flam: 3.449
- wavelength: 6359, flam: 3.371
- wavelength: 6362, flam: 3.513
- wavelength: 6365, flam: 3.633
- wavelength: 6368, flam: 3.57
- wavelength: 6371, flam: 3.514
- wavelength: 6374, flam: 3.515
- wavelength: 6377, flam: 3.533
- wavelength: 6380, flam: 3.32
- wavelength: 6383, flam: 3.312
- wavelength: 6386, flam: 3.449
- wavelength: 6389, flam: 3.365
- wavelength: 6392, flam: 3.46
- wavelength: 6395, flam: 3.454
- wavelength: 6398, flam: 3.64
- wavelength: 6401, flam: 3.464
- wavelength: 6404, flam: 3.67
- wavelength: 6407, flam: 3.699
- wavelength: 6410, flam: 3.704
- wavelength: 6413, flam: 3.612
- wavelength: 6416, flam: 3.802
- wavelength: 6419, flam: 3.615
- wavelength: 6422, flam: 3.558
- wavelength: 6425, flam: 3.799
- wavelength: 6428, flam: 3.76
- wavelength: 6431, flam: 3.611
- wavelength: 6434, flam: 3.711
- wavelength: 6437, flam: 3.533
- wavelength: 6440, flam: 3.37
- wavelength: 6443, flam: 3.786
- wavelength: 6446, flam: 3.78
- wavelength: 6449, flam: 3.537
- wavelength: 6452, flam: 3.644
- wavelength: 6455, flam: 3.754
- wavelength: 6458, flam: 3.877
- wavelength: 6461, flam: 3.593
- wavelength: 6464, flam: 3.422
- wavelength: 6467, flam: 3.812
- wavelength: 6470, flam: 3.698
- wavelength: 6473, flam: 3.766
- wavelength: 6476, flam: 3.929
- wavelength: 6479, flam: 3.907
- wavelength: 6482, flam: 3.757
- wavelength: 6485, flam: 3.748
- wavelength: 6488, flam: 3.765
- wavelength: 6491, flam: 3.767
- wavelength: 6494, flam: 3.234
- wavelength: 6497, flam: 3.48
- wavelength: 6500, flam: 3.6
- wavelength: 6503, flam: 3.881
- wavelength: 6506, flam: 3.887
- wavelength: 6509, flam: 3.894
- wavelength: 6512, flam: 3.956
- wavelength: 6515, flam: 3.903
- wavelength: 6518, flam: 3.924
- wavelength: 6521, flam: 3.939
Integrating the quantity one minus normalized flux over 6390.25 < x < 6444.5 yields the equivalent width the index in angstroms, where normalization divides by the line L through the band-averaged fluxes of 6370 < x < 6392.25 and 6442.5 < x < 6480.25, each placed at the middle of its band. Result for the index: -0.9 angstroms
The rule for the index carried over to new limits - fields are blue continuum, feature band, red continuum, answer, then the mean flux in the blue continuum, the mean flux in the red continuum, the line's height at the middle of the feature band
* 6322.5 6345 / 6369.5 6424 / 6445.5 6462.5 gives 1.1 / 3.53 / 3.69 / 3.61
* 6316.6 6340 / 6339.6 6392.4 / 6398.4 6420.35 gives 0.8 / 3.49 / 3.65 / 3.57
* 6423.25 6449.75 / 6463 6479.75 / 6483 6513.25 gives -0.3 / 3.66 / 3.72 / 3.69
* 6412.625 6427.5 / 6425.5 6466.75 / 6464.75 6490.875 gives 0.9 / 3.69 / 3.79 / 3.73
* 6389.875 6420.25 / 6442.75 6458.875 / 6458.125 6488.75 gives -0.1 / 3.61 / 3.75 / 3.7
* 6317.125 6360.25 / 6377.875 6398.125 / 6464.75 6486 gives 1.1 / 3.53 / 3.79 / 3.62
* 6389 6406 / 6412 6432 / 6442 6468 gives -0.5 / 3.53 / 3.69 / 3.59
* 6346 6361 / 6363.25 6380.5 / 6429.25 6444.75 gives 0.2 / 3.56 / 3.61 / 3.57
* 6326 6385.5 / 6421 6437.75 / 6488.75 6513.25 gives -0.2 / 3.52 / 3.71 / 3.62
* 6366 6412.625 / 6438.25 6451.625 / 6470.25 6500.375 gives 0.0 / 3.52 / 3.7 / 3.62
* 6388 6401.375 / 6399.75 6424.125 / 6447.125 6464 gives -0.8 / 3.48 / 3.66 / 3.53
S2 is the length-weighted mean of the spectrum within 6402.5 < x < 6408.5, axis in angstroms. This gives 3.68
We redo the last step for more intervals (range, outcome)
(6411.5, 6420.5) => 3.68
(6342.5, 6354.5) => 3.63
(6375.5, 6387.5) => 3.4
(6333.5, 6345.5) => 3.56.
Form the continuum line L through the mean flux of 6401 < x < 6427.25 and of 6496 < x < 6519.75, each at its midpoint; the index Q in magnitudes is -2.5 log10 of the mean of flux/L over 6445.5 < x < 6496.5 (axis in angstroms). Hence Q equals 0.02 mag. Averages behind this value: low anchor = 3.67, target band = 3.7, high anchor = 3.82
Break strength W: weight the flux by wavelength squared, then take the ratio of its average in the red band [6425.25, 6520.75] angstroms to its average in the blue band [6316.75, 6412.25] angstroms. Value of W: 1.09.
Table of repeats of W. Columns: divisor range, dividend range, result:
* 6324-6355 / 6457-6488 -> 1.10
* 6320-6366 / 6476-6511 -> 1.11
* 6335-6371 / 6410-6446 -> 1.05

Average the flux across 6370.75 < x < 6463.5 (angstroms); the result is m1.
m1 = 3.59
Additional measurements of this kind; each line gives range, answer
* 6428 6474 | 3.66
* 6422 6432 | 3.7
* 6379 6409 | 3.49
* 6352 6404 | 3.49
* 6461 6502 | 3.68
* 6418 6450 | 3.64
